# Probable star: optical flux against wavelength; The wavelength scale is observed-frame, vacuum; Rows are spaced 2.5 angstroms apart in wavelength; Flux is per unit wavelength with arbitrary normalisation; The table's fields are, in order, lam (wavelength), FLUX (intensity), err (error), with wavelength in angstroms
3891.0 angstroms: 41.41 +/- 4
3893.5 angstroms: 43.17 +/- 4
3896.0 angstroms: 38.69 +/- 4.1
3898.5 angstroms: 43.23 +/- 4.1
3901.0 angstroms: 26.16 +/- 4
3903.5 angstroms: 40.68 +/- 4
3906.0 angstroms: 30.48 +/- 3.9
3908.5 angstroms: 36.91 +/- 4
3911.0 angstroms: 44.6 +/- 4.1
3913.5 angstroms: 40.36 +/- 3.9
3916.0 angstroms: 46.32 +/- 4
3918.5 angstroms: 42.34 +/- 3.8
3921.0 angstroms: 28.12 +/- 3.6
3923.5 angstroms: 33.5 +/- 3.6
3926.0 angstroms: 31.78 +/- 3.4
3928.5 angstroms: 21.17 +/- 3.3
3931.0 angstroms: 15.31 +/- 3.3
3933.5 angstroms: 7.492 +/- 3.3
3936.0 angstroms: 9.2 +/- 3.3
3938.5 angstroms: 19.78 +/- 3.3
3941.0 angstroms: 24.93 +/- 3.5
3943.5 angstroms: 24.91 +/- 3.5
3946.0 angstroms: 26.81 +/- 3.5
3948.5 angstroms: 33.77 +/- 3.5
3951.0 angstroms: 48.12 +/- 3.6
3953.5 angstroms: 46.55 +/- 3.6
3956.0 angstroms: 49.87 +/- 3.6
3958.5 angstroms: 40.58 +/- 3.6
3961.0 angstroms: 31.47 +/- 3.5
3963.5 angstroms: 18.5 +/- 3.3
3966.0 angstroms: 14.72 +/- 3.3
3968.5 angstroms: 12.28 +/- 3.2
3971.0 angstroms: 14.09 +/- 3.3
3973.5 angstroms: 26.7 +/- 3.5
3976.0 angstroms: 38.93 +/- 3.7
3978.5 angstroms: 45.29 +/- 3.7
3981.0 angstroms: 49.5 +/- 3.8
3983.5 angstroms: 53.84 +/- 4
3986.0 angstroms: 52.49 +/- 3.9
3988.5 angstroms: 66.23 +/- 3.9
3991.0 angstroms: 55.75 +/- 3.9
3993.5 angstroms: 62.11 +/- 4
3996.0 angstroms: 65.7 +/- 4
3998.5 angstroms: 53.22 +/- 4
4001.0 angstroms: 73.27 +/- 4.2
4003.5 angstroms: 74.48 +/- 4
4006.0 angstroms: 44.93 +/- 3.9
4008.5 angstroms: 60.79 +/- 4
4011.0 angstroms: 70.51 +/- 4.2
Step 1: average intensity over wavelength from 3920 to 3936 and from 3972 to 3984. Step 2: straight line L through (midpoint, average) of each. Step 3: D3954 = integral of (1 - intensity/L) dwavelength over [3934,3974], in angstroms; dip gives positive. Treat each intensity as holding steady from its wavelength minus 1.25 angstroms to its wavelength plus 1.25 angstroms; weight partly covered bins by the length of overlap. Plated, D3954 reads 5.4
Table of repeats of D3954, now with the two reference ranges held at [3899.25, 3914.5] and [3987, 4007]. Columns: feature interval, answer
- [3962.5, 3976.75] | 8.97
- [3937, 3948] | 5.26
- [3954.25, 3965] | 3.37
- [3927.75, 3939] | 7.68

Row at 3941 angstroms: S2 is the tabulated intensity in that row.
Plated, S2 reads 24.93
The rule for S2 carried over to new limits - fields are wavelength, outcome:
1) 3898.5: 43.23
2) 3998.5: 53.22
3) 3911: 44.6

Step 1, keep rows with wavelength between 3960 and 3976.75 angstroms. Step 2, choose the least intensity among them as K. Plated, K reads 12.28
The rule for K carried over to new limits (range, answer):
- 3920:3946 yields 7.492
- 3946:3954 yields 26.81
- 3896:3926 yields 26.16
